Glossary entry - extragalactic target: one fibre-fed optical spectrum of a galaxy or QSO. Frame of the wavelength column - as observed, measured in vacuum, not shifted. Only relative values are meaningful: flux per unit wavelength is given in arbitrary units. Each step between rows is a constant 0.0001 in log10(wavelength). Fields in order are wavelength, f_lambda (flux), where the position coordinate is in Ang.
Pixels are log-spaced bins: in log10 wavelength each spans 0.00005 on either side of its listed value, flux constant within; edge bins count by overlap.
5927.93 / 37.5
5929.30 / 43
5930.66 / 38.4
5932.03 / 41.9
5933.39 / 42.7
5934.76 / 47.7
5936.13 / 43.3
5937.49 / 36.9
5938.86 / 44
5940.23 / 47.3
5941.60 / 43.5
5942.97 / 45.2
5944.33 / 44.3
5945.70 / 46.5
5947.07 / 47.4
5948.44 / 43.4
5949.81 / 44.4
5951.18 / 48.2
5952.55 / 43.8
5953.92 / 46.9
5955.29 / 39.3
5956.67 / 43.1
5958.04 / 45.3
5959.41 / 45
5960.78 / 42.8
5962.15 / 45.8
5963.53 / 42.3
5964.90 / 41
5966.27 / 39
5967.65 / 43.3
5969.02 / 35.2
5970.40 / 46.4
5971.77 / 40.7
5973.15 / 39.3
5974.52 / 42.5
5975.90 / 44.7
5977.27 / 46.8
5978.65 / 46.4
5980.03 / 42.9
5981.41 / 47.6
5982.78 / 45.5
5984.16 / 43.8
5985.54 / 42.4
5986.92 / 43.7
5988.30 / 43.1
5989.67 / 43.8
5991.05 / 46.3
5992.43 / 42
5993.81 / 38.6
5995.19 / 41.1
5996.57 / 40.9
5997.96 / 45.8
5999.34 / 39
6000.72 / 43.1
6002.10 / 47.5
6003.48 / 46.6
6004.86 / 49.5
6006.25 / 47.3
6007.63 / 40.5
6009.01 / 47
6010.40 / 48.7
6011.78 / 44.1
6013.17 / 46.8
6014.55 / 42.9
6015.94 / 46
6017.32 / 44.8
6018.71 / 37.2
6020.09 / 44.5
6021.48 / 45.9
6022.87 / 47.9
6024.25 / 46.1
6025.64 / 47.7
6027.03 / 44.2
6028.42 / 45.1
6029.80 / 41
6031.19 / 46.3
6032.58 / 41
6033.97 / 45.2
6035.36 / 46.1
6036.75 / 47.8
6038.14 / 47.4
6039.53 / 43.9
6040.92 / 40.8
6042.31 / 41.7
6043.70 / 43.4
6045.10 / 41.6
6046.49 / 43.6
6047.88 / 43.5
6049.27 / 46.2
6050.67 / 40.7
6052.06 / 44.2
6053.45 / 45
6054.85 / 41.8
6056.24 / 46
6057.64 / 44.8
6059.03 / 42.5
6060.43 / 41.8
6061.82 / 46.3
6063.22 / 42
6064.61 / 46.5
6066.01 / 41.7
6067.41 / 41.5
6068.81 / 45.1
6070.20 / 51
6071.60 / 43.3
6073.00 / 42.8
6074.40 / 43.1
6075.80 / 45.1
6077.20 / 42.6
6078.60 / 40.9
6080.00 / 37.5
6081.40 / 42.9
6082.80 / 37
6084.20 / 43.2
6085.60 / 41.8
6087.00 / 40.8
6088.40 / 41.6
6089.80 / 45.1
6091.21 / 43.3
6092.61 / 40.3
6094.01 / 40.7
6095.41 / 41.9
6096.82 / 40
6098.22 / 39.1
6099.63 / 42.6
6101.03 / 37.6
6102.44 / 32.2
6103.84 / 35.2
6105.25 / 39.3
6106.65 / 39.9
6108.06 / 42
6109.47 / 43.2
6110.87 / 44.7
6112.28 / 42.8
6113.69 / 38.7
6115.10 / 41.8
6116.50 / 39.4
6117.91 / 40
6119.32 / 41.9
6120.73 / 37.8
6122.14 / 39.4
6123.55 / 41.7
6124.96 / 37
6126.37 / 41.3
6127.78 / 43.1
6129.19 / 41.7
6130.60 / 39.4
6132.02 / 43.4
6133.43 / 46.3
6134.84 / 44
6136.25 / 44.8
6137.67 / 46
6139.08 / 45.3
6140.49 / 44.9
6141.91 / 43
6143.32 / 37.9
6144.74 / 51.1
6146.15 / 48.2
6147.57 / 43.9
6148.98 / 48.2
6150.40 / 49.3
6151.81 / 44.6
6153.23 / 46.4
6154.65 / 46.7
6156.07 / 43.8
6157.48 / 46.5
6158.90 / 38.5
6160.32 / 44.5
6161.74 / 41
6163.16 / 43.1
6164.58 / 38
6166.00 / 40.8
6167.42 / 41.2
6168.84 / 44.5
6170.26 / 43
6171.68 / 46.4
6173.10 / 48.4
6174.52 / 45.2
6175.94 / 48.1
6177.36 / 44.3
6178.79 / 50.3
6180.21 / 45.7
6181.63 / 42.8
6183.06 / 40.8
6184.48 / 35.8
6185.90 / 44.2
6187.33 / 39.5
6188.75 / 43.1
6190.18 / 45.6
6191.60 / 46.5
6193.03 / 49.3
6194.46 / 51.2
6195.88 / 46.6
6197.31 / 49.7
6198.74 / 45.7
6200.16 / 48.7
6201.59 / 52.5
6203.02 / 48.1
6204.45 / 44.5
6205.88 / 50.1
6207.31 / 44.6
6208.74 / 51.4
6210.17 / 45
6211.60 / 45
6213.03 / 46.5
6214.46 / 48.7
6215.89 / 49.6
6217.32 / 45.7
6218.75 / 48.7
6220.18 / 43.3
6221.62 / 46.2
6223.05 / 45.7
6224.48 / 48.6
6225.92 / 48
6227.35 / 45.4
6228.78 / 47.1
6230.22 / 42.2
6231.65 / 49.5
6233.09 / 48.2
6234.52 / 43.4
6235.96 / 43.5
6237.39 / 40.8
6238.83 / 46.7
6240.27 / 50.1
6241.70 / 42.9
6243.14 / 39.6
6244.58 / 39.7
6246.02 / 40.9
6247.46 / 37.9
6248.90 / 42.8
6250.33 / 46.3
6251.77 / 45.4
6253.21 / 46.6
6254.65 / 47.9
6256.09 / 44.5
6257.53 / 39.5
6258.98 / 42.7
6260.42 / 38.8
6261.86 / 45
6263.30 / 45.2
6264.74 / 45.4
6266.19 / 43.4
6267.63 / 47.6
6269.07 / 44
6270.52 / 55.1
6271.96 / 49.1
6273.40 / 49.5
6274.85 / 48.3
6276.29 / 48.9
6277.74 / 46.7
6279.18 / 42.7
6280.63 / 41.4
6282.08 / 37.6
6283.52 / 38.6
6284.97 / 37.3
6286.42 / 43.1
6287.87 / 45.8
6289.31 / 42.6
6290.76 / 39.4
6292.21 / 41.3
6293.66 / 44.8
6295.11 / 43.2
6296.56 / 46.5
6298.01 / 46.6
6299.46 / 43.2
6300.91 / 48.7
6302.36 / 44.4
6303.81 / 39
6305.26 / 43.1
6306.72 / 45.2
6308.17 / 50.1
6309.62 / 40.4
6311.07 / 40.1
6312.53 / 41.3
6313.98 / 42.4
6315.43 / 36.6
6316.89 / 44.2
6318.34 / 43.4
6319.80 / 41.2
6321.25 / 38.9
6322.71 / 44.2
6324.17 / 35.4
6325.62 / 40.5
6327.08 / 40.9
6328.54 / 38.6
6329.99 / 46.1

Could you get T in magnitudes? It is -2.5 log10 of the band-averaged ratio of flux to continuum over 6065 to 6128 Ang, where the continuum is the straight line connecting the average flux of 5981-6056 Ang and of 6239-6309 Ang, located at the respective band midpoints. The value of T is 0.08 mag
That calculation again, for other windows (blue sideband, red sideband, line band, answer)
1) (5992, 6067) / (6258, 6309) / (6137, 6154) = -0.04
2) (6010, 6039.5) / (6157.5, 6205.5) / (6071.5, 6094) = 0.08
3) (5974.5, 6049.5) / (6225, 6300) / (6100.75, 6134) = 0.10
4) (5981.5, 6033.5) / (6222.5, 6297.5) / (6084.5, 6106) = 0.11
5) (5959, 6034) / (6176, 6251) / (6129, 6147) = 0.02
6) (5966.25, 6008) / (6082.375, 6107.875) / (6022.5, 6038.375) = -0.08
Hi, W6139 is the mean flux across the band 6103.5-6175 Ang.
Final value 43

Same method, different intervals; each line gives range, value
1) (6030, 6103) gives 42.8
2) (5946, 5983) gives 43.7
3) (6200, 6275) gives 45.7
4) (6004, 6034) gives 45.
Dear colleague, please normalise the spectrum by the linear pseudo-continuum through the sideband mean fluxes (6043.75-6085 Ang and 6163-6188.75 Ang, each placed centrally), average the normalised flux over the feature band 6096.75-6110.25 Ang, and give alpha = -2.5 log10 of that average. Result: 0.11 mag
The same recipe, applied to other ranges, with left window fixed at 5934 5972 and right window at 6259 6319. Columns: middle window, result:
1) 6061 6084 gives 0.017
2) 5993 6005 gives 0.010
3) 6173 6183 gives -0.050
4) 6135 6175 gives -0.016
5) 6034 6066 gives -0.006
